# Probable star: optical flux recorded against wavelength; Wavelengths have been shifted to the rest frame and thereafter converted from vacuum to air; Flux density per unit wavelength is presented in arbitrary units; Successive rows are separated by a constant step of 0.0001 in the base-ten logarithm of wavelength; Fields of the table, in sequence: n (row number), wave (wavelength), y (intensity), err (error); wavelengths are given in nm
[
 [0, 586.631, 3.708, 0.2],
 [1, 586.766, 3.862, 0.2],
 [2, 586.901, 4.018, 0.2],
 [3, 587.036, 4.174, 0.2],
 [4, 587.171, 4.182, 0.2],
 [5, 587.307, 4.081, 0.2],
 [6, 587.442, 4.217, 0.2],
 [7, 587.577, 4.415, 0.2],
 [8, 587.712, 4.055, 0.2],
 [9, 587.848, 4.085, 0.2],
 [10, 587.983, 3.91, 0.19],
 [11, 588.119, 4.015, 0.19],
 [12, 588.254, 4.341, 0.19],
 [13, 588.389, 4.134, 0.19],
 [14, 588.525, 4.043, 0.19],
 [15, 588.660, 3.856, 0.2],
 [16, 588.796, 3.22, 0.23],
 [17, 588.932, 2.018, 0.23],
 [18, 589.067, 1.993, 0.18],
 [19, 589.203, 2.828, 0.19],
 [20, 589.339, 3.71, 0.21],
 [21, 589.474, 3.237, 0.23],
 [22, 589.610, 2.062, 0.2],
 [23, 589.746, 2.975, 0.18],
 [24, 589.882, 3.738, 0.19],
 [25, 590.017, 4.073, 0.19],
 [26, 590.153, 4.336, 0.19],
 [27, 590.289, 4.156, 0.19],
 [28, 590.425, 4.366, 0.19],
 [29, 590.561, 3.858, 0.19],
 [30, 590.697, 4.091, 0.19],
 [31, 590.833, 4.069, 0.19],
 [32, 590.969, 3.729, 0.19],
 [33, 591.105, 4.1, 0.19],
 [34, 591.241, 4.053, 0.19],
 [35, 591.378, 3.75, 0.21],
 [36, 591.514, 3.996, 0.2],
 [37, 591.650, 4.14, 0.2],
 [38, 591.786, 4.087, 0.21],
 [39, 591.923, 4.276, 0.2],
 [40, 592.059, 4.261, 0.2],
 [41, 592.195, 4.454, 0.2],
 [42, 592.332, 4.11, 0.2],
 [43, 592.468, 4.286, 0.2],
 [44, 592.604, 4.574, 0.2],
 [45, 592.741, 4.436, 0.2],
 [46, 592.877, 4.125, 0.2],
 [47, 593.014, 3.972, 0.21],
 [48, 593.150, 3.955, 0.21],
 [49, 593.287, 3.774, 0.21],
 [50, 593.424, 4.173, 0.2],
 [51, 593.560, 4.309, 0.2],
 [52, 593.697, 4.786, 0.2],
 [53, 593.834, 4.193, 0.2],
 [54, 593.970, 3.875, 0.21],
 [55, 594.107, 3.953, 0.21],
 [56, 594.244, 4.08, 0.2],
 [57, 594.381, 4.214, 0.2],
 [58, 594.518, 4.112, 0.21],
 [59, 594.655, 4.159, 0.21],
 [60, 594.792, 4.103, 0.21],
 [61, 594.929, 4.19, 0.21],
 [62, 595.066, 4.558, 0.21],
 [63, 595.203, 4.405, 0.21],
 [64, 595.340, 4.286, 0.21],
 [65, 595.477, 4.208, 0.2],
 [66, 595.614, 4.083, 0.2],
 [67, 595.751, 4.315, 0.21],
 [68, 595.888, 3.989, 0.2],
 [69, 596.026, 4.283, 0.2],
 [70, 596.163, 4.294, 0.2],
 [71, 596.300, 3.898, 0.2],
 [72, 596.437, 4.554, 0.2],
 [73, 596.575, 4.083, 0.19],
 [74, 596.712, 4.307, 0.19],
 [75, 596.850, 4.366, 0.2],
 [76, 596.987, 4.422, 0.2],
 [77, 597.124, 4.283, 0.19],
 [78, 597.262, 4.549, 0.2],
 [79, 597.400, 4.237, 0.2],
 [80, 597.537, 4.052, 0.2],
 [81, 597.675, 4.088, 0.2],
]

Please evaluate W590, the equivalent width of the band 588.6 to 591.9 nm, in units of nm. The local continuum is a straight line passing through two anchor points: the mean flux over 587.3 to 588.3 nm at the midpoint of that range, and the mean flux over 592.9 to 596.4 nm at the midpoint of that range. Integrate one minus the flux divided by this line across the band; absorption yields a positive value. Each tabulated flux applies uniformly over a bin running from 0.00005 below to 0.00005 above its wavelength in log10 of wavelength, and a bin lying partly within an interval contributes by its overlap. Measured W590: 0.43 nm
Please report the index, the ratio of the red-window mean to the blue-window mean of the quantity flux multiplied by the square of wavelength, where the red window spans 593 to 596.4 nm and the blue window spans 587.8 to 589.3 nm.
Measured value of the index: 1.2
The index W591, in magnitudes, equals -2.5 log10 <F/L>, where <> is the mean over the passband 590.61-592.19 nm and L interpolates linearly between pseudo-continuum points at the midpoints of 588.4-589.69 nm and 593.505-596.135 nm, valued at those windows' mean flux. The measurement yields -0.16 mag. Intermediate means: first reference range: 3.04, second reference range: 4.22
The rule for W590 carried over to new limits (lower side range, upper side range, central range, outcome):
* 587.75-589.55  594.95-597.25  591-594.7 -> -0.21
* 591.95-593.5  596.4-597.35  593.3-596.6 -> 0.06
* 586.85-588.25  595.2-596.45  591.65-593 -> -0.03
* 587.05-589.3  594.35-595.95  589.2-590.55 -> 0.09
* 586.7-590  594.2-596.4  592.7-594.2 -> -0.03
